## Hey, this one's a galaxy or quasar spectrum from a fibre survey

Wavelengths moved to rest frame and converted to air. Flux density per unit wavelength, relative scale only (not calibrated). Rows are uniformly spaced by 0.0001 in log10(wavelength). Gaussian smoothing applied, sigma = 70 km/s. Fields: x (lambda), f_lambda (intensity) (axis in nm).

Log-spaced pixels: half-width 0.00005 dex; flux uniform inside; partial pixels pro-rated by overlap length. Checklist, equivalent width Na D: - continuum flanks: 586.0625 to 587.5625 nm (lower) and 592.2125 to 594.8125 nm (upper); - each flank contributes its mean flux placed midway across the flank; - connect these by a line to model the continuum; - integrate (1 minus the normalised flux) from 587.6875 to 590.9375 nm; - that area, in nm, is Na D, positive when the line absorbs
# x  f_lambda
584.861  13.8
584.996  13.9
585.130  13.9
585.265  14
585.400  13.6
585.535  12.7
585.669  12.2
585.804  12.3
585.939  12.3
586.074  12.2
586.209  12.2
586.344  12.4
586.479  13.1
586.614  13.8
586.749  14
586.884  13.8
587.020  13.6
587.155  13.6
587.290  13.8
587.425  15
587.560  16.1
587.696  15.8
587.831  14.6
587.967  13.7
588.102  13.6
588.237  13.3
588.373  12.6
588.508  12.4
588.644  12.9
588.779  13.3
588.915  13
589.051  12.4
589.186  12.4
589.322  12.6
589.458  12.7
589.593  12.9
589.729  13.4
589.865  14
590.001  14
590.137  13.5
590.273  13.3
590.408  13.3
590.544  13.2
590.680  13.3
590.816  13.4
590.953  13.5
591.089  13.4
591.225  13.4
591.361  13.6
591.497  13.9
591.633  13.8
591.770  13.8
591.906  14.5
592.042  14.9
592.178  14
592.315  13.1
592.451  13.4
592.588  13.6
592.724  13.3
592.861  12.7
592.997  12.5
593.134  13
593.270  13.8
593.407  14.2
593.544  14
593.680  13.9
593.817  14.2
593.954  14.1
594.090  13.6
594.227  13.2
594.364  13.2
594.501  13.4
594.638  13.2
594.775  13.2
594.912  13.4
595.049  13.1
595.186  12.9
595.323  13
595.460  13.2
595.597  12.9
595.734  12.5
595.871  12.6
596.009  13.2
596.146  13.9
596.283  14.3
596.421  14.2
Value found 0.06 nm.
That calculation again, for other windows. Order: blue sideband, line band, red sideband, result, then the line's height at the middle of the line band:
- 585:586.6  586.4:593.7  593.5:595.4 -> -0.22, 13.2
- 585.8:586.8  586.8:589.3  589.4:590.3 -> -0.10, 13.1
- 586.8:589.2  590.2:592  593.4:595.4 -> 0.00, 13.6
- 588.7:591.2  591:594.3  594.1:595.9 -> -0.13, 13.1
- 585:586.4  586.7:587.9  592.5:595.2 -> -0.14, 13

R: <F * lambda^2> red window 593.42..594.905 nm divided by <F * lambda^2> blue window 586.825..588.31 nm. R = 1.0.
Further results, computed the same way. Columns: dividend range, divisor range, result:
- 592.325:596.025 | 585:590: 1.02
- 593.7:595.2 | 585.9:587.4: 1.04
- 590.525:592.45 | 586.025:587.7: 1.01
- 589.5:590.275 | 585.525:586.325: 1.11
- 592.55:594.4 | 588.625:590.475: 1.04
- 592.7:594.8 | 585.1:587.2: 1.06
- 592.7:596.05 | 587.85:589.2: 1.04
